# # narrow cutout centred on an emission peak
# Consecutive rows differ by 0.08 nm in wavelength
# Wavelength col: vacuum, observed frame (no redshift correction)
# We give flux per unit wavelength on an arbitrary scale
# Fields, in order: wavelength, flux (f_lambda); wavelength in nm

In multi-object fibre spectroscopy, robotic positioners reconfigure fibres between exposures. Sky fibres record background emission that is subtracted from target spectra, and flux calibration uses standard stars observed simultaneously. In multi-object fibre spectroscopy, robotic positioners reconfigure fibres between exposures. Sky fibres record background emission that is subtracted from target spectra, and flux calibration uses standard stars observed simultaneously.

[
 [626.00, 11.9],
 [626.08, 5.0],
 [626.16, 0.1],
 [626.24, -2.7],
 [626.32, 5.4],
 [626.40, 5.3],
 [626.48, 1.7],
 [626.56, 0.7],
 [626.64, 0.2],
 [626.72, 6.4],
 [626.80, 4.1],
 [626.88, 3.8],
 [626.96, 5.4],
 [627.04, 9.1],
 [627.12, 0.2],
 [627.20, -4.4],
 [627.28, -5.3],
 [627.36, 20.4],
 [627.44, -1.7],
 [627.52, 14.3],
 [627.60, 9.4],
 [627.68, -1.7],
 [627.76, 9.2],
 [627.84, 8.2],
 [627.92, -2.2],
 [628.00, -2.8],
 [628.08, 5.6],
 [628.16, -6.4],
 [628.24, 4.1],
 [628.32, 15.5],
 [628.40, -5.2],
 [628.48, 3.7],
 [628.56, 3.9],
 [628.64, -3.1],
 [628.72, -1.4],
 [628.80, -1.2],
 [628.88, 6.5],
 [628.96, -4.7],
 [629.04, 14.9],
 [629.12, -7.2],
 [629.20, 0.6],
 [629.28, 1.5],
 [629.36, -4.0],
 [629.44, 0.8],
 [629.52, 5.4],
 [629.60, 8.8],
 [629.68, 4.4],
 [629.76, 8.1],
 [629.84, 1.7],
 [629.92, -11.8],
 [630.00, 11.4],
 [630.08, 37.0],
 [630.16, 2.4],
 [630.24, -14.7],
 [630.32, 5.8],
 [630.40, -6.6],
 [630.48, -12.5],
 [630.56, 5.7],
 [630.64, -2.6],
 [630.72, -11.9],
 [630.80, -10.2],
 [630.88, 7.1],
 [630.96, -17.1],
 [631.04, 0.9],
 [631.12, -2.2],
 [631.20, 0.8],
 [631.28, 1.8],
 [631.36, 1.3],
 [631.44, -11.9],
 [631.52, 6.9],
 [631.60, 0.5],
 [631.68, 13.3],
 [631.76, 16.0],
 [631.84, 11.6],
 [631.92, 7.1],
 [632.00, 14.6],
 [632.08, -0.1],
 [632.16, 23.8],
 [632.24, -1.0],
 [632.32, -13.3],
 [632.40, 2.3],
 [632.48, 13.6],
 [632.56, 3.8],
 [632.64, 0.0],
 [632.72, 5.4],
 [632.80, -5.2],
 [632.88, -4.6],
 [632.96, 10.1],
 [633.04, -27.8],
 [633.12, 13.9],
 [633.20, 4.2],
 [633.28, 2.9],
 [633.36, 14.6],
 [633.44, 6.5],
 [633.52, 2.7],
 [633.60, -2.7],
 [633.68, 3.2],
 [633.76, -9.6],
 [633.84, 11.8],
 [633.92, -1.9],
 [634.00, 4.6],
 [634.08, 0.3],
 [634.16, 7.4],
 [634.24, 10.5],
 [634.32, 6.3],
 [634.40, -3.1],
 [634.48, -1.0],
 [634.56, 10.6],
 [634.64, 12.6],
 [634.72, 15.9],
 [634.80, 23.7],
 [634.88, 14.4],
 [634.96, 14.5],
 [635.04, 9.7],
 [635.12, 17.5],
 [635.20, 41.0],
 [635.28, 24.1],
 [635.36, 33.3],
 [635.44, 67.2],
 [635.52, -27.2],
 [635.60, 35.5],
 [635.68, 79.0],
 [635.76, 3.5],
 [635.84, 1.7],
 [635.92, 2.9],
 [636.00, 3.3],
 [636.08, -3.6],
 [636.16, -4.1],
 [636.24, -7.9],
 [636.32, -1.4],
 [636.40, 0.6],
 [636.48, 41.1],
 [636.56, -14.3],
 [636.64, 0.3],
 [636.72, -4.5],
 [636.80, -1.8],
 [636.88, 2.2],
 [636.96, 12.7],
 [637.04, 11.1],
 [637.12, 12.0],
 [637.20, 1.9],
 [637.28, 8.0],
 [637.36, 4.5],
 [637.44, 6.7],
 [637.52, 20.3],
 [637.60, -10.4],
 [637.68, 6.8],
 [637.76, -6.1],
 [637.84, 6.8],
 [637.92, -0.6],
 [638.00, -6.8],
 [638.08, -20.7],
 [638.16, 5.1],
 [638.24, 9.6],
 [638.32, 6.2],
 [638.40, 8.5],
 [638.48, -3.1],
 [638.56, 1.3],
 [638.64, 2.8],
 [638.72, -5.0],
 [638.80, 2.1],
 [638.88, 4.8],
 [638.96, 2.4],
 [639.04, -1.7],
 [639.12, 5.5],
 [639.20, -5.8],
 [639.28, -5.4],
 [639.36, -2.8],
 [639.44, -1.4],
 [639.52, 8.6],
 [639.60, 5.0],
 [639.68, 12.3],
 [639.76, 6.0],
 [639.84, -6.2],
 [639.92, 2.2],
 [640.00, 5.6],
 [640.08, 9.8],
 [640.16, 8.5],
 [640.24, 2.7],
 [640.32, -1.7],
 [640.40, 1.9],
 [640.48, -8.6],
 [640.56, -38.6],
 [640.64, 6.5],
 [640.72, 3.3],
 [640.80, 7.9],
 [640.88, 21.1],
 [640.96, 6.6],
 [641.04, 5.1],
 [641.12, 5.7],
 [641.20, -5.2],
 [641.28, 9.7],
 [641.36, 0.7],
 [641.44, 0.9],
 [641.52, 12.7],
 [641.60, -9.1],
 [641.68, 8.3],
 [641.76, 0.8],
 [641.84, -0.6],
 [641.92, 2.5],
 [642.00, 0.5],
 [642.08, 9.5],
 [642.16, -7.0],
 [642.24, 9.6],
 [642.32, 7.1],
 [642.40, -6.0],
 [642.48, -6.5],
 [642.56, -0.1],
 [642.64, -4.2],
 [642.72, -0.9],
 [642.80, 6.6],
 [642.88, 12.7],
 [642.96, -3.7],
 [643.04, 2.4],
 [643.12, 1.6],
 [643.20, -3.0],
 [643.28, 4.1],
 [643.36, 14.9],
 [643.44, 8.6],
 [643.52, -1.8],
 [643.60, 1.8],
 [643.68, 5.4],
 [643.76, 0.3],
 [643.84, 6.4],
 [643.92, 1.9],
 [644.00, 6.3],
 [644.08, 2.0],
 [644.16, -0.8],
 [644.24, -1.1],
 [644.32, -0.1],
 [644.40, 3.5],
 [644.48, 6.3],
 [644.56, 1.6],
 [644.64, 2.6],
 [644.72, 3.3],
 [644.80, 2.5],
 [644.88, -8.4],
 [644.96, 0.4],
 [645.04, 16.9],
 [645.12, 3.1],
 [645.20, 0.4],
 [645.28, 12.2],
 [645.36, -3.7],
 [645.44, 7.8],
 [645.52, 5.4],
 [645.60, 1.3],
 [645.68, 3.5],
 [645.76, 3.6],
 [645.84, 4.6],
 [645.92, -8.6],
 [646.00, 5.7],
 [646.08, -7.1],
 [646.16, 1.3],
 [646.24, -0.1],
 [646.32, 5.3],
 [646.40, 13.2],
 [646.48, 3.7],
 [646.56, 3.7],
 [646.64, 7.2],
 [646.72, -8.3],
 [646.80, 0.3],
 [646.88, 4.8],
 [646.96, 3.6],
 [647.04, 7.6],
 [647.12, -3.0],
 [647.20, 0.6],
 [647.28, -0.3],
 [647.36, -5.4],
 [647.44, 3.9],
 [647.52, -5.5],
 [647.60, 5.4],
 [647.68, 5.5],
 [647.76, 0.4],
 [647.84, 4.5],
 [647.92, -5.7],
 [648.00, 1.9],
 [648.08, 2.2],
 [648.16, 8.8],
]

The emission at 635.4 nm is [O II]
